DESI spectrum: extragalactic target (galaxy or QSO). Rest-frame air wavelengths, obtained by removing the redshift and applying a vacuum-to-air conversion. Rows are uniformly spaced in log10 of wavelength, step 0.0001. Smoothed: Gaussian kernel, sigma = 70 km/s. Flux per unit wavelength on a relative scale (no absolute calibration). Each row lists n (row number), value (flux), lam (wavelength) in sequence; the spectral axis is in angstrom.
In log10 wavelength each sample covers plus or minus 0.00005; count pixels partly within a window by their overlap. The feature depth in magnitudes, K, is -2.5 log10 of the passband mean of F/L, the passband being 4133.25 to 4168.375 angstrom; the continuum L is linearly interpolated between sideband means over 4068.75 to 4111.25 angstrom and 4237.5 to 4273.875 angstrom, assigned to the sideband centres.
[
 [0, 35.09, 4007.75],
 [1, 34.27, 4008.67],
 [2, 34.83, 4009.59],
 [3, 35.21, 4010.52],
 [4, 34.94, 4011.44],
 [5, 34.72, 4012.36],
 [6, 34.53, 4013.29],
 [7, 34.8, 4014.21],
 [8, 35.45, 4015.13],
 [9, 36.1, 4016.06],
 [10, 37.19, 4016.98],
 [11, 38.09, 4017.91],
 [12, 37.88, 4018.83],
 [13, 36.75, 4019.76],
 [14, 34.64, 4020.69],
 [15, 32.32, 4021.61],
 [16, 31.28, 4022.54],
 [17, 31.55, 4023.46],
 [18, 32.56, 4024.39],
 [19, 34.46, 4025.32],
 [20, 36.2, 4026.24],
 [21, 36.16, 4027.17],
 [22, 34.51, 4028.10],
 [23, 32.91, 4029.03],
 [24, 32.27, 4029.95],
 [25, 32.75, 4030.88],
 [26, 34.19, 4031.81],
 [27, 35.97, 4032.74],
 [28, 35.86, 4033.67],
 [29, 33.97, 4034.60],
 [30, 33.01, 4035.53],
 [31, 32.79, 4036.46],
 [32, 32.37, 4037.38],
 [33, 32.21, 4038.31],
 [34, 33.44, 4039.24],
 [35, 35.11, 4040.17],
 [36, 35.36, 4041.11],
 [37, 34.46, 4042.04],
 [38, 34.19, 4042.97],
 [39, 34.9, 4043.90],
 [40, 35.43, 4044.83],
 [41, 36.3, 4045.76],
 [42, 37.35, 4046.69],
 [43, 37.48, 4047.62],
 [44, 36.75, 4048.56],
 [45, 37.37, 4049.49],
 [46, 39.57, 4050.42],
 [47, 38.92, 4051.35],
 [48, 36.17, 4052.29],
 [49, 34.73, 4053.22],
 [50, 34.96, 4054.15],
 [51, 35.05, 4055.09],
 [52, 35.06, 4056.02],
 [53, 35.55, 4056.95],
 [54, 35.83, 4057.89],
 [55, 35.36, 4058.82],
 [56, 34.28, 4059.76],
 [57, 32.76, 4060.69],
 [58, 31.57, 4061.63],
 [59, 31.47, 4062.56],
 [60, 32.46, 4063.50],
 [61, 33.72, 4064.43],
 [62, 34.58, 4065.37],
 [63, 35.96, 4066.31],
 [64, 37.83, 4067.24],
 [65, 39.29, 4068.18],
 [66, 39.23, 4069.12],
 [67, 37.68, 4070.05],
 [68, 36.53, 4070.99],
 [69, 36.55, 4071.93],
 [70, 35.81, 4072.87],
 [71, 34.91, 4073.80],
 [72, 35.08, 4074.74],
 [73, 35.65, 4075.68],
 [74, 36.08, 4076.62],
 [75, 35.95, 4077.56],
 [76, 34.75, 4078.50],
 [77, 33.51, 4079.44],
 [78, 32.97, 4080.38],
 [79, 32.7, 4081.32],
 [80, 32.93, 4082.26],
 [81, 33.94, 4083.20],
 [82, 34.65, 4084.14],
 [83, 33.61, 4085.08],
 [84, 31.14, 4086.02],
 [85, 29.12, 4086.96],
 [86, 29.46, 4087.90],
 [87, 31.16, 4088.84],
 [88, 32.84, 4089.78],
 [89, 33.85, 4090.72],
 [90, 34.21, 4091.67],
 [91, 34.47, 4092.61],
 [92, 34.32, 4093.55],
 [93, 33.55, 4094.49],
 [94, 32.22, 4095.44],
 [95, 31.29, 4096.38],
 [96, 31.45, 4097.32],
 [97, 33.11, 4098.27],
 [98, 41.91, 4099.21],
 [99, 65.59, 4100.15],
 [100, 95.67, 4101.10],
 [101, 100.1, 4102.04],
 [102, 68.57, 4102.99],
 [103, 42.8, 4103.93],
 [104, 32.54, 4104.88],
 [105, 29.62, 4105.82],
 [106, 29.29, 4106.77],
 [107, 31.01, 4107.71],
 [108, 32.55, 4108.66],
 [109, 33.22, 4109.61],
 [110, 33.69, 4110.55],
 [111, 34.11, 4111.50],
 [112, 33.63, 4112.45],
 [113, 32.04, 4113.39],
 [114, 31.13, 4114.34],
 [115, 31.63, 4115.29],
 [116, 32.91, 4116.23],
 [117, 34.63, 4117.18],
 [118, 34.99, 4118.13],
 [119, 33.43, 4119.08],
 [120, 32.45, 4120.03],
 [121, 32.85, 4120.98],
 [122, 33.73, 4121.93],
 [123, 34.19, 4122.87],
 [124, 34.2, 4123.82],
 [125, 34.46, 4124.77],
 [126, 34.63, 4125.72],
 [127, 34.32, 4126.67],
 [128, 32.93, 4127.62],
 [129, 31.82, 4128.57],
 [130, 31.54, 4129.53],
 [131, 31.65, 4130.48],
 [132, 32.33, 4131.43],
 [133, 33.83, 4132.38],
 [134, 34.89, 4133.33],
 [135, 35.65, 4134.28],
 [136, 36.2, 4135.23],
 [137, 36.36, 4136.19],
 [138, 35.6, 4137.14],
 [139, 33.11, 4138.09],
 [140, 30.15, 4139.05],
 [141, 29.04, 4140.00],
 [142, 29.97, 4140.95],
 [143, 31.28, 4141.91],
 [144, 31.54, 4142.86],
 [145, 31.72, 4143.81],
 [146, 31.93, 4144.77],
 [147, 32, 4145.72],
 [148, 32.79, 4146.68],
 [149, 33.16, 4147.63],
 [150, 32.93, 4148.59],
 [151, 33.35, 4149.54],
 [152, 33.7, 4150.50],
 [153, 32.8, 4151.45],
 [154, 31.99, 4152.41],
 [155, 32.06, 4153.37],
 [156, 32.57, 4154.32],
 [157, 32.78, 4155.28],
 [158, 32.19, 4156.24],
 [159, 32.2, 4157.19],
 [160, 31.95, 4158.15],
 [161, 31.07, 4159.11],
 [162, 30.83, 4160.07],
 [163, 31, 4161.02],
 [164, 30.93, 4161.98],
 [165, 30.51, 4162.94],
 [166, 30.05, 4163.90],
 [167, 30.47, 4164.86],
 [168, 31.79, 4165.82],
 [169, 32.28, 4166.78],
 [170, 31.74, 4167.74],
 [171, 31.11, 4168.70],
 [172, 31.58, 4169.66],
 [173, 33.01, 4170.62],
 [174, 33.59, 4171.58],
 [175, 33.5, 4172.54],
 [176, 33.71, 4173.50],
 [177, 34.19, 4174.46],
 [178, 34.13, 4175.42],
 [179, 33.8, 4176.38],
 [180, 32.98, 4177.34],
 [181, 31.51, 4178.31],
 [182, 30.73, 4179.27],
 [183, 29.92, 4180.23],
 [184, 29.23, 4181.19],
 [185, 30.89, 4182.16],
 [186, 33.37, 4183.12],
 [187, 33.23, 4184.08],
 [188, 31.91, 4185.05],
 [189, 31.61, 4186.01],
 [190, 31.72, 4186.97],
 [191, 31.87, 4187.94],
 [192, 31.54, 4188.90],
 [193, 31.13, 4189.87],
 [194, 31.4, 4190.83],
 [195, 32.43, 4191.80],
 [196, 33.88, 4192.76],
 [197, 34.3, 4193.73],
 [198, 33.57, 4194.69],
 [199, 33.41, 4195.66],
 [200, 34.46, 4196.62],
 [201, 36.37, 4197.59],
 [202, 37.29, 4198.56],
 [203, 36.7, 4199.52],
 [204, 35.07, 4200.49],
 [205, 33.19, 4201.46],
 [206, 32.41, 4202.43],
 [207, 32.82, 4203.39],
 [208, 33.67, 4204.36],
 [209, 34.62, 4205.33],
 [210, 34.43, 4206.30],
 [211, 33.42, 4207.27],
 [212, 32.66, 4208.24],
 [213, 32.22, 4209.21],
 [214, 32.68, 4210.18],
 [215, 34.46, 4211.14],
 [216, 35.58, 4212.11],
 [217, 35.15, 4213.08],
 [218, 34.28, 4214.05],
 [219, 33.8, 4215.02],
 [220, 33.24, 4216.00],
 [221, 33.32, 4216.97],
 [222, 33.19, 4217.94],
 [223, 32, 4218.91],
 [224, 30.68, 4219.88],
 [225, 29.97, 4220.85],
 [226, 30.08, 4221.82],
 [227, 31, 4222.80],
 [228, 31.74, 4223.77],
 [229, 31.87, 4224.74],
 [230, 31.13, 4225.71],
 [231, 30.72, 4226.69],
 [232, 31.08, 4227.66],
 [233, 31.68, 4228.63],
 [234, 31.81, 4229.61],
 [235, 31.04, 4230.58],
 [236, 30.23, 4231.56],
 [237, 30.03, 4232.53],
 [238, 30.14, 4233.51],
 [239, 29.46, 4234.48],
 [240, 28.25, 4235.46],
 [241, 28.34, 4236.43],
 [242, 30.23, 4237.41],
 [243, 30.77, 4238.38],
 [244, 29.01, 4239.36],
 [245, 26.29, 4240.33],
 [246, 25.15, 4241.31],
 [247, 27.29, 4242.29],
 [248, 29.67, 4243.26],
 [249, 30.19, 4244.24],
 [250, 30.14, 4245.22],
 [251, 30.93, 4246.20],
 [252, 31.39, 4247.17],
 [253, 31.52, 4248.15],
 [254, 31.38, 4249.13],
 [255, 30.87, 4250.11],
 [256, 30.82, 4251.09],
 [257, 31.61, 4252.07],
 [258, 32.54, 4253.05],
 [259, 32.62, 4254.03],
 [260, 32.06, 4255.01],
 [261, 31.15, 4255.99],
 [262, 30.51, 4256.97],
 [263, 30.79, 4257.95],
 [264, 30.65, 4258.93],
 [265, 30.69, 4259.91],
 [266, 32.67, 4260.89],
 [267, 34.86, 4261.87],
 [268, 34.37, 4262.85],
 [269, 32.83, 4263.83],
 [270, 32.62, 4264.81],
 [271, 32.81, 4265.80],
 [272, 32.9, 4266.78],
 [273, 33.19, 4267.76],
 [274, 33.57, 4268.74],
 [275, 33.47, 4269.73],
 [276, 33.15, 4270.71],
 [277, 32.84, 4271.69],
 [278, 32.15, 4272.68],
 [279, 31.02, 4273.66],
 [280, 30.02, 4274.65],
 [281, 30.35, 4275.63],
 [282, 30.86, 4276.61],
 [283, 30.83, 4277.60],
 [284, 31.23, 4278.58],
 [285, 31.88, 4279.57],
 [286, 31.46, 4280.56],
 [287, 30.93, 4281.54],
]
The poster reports 0.111 mag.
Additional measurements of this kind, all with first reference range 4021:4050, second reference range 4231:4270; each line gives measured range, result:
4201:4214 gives -0.07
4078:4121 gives -0.13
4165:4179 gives -0.02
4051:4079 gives -0.05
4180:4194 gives 0.00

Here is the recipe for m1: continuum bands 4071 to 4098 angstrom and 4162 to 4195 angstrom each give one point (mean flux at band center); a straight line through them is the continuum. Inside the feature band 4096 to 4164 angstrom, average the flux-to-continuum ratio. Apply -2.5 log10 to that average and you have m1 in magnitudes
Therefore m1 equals -0.087 mag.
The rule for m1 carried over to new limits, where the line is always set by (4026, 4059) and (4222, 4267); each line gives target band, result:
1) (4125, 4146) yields 0.01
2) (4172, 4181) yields -0.01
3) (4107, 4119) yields 0.02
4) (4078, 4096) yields 0.04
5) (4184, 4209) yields -0.05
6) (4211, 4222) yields -0.05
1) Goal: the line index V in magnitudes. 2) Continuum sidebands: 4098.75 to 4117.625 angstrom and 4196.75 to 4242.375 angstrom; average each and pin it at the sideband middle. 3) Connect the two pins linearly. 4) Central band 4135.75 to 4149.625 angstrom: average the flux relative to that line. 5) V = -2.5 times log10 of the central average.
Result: 0.23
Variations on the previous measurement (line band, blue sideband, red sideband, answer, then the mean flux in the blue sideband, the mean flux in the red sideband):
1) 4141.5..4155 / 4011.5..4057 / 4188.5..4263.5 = 0.02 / 35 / 31.9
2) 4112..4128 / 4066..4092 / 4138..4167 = -0.02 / 34.5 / 31.7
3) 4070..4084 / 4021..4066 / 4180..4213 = -0.02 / 34.5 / 33.2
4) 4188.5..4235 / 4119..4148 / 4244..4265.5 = -0.02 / 33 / 31.7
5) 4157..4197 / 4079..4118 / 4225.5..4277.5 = 0.07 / 37.9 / 31.1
